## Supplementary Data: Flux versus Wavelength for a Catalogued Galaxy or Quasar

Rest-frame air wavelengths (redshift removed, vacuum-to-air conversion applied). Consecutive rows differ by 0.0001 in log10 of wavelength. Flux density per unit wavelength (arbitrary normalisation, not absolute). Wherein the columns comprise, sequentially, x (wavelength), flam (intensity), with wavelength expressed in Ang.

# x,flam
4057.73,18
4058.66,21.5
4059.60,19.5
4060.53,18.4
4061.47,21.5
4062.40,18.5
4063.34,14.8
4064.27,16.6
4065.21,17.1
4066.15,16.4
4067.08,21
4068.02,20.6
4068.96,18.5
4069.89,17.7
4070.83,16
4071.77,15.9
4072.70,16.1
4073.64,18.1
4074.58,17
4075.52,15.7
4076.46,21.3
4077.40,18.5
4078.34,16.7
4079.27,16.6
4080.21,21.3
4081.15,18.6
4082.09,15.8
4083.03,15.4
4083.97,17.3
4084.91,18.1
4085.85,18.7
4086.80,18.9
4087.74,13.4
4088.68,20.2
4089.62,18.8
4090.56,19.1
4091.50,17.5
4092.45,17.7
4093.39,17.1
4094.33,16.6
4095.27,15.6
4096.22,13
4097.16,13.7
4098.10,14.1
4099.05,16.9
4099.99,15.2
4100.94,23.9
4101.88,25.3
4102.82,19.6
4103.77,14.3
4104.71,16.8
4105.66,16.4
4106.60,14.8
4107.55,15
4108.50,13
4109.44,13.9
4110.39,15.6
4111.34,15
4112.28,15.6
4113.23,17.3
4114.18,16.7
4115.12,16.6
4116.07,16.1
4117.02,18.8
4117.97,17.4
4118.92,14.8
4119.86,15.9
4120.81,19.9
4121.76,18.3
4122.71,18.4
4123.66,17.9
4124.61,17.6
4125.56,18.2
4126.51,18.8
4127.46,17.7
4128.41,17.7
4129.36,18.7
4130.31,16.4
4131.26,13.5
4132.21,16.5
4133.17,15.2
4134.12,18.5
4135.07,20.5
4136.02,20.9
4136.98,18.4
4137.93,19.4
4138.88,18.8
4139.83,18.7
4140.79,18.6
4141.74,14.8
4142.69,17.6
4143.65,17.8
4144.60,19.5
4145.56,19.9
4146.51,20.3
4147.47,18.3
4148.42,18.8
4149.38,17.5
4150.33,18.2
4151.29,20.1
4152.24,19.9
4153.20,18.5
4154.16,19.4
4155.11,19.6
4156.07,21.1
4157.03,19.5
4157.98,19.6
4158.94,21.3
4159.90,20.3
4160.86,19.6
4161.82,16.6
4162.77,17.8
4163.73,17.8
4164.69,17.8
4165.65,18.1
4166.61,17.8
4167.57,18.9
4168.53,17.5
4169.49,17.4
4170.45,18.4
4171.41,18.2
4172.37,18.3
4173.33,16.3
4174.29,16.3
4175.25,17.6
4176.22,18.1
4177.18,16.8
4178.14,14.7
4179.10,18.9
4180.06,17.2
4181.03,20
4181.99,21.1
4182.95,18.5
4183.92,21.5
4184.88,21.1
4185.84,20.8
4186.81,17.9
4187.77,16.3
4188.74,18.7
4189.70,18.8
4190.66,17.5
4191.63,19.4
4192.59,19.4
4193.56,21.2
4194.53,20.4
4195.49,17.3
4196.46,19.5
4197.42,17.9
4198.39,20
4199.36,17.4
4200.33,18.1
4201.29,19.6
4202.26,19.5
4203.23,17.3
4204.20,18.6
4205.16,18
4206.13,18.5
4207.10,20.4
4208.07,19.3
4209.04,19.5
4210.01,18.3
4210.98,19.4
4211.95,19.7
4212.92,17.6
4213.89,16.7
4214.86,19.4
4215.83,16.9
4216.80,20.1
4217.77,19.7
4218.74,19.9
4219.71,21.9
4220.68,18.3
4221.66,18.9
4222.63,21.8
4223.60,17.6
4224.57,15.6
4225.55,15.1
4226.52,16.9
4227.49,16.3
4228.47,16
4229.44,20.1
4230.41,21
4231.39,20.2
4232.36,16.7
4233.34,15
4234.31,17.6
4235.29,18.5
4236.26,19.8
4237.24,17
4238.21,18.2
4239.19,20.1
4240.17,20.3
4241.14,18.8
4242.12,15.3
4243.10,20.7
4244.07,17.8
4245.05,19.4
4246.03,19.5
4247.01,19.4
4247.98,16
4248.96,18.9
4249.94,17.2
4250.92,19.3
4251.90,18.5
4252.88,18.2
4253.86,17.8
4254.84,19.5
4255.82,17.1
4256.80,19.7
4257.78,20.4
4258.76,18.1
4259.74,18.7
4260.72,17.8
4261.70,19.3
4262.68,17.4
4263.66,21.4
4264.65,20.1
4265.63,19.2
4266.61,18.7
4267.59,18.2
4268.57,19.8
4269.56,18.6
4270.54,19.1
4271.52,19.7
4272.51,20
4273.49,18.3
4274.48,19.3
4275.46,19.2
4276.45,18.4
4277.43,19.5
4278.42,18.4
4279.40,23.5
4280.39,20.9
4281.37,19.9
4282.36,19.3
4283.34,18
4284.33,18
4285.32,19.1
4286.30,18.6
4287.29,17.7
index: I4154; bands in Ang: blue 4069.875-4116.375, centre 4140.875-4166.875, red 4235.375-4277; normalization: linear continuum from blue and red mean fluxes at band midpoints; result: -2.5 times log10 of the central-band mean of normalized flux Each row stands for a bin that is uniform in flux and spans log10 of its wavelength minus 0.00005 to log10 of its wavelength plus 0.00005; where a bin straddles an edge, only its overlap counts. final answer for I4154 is -0.07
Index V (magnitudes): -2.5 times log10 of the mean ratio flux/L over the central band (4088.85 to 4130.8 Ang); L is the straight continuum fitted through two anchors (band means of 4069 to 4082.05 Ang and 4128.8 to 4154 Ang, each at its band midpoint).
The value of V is 0.059 mag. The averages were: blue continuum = 17.6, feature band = 17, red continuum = 18.3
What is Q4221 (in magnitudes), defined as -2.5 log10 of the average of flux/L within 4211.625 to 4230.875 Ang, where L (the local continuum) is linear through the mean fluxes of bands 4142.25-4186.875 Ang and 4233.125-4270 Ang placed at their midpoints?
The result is 0.01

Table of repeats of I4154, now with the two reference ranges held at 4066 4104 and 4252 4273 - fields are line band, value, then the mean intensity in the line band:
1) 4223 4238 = 0.07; 17.6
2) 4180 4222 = -0.03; 19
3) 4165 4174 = 0.03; 17.8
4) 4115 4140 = 0.01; 17.8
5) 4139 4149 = -0.02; 18.4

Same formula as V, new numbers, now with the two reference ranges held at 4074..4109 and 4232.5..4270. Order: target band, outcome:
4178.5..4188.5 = -0.07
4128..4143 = -0.01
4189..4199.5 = -0.05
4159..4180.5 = 0.01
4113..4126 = 0.00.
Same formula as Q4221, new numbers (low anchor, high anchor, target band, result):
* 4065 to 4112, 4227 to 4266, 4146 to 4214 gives -0.043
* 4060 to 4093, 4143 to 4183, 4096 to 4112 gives 0.110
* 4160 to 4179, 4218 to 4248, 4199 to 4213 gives -0.041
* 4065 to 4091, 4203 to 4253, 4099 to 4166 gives 0.008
